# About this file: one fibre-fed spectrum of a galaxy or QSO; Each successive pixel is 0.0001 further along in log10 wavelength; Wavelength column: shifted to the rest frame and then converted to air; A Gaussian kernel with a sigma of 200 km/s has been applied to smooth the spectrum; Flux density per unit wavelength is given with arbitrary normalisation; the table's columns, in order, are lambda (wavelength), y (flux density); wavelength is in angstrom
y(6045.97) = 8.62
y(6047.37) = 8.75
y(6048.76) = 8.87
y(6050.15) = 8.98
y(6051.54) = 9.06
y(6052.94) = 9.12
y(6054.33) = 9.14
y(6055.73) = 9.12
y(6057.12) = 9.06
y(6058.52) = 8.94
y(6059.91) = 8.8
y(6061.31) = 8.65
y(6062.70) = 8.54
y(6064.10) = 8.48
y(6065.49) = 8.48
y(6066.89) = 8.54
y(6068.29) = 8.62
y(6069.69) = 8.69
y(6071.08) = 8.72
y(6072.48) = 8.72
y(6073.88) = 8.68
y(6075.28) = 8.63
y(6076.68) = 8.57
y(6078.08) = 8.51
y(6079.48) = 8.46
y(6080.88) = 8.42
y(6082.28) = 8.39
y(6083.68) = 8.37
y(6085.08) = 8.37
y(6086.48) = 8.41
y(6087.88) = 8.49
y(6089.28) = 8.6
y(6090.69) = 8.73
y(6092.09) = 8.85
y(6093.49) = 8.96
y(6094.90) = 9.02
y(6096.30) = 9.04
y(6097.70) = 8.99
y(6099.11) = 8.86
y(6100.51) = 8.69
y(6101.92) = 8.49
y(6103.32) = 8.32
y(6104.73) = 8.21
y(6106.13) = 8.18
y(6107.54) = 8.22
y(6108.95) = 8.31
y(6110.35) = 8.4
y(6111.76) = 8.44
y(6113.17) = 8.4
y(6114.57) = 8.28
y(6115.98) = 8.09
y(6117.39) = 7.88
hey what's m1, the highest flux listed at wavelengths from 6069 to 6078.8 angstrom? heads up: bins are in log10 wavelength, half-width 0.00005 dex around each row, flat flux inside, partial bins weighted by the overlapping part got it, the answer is 8.72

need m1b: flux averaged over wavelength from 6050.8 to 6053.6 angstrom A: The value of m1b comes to 9.08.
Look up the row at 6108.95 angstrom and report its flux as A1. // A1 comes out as 8.31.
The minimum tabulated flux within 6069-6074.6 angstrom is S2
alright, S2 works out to 8.68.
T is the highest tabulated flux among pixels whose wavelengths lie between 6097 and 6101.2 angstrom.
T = 8.99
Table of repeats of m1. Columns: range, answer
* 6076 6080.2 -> 8.57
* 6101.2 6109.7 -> 8.49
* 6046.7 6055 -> 9.14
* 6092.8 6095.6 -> 9.02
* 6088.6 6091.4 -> 8.73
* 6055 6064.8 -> 9.12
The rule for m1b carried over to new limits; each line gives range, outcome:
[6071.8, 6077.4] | 8.64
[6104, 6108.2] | 8.2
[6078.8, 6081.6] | 8.44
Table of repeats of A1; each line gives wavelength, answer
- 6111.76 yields 8.44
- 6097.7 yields 8.99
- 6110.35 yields 8.4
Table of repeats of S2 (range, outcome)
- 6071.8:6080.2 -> 8.46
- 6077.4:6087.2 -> 8.37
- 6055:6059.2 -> 8.94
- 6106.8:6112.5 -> 8.22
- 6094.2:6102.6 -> 8.49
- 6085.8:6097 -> 8.41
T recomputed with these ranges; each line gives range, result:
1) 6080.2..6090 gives 8.6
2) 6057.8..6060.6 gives 8.94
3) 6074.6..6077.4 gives 8.63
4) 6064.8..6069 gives 8.62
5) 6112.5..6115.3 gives 8.4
